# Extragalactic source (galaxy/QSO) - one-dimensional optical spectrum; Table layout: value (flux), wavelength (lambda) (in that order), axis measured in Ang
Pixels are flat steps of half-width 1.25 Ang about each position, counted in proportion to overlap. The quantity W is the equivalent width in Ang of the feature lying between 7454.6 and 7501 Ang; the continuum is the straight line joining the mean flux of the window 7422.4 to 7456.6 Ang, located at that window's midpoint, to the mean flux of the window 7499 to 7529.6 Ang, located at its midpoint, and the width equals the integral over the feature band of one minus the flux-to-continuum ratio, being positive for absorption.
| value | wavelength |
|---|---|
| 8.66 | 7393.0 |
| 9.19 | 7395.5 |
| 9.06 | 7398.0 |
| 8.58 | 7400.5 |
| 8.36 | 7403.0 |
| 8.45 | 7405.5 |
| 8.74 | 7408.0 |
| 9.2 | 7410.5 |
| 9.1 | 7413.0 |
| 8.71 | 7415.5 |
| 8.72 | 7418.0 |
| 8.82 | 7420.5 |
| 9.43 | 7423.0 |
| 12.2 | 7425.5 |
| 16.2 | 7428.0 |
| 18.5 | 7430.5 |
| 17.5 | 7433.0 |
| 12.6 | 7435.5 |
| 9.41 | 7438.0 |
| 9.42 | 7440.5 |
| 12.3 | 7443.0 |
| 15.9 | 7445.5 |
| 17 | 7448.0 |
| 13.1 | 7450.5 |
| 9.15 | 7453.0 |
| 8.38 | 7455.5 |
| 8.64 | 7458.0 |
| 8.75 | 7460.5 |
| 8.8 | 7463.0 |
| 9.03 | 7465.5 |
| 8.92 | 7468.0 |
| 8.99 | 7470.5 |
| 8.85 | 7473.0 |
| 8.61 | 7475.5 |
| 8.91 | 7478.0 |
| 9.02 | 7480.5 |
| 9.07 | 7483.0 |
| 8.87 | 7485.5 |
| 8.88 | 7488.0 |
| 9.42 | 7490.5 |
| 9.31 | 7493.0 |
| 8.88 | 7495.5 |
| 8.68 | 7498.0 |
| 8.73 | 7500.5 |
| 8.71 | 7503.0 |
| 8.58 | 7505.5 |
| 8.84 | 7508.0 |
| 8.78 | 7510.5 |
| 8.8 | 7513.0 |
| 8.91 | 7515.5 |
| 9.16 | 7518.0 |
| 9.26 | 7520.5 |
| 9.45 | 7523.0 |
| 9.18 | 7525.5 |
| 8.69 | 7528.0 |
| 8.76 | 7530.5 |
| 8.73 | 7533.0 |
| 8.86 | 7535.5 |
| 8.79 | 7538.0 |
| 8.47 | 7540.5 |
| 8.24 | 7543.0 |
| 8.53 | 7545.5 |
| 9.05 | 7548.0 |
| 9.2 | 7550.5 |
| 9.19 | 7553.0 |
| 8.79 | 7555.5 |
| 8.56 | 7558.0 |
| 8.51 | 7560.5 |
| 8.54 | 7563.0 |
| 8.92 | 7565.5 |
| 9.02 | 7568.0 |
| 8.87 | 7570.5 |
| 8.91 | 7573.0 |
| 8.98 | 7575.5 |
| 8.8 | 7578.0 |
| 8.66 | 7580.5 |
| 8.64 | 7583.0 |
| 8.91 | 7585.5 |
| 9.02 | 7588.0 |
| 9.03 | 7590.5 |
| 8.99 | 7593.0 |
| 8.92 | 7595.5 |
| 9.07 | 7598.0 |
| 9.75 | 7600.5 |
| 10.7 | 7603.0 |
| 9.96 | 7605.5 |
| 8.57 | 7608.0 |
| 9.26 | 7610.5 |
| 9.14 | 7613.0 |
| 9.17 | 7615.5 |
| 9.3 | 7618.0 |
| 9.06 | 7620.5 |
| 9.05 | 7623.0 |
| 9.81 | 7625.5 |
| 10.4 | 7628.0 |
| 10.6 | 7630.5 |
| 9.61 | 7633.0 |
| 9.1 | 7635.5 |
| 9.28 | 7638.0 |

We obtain 8.4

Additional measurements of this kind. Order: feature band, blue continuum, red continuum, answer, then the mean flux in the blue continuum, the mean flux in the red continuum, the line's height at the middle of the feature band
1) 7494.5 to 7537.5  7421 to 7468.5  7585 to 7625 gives 7.29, 11.9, 9.26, 10.7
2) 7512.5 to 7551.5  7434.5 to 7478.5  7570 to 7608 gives 3.20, 10.4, 9.13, 9.67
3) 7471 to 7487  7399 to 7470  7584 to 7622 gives 2.33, 10.8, 9.25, 10.4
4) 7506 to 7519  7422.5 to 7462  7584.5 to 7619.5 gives 2.55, 12.4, 9.27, 11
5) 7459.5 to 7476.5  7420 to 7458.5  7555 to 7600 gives 4.22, 12.6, 8.86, 11.8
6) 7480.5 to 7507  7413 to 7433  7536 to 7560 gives 3.23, 12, 8.75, 10.2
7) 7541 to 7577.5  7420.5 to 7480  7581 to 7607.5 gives 3.52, 11.2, 9.26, 9.74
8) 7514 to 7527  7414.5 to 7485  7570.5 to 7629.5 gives 1.19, 10.9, 9.22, 10.1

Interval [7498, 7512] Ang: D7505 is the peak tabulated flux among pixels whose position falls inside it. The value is 8.84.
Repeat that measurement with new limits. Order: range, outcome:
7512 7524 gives 9.45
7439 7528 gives 17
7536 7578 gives 9.2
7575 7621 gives 10.7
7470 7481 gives 9.02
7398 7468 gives 18.5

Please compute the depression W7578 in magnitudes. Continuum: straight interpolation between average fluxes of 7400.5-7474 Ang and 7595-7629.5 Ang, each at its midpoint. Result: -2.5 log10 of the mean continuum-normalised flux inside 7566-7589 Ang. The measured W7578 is 0.10 mag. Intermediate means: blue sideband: 10.8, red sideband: 9.46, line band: 8.87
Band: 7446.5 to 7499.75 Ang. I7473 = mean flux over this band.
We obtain 9.51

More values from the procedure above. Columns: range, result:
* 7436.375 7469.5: 10.7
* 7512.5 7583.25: 8.85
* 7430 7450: 13.9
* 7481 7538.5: 8.93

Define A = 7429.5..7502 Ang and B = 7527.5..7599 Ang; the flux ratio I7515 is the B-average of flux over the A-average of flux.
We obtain 0.84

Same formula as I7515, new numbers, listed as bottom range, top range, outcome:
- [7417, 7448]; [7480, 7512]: 0.70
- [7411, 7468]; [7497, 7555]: 0.78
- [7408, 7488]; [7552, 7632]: 0.86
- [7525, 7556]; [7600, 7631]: 1.09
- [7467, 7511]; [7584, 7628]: 1.05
